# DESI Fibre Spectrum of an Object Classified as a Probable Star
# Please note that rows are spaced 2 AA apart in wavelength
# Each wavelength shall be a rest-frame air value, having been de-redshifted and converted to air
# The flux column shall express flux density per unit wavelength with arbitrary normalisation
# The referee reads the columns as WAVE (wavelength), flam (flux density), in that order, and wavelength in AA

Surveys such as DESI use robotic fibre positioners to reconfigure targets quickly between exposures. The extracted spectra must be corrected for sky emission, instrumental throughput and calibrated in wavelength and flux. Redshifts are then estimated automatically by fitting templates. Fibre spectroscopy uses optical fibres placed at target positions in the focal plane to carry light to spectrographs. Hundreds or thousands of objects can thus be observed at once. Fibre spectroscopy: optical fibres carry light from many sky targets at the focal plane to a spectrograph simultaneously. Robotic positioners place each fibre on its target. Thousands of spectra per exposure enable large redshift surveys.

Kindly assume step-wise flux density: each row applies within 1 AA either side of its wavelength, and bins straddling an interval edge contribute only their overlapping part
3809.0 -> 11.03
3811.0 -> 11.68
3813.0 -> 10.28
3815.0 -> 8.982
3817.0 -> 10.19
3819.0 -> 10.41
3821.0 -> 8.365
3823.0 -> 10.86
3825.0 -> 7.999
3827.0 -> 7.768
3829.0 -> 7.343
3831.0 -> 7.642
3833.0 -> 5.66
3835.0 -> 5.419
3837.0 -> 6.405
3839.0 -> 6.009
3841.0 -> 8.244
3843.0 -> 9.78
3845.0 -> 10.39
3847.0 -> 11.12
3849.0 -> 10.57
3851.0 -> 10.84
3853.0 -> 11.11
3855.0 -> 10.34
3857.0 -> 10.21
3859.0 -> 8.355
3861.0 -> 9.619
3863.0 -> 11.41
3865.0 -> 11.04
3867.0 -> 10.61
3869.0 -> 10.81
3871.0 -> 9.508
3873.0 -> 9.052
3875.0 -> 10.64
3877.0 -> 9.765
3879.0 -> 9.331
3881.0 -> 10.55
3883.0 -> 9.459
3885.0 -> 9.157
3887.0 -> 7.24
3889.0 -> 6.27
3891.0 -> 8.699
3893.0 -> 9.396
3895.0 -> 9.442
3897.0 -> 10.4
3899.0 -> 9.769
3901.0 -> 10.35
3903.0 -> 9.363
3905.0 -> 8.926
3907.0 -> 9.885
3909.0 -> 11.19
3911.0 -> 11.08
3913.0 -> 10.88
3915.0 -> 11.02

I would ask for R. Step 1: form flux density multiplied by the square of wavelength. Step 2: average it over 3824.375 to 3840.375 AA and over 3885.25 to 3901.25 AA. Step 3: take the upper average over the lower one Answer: 1.4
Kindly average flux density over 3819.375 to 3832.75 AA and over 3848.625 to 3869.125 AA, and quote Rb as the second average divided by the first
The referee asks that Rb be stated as 1.26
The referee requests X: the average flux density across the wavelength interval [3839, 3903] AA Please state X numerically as 9.72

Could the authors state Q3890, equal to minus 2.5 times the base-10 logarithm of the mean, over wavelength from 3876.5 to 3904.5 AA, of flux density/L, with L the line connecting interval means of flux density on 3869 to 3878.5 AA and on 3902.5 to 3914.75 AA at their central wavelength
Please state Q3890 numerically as 0.10 mag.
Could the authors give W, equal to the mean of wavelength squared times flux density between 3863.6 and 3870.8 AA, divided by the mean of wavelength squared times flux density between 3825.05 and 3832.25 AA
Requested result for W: 1.44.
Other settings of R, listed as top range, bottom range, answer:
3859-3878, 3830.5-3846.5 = 1.37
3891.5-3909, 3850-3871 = 0.96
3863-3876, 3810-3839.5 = 1.27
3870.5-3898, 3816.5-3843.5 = 1.19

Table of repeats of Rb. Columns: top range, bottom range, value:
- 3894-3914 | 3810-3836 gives 1.17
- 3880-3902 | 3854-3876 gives 0.90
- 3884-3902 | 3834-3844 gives 1.25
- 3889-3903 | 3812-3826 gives 0.98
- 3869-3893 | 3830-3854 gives 1.06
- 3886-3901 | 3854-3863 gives 0.90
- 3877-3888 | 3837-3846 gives 1.10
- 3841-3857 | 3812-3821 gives 1.06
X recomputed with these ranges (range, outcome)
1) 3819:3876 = 9.2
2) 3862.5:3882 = 10.2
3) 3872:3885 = 9.75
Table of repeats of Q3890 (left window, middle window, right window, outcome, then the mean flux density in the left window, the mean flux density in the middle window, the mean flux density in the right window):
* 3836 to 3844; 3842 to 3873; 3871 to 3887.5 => -0.224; 7.61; 10.3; 9.47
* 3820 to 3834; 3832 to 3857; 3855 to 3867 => 0.036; 7.95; 8.88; 10.2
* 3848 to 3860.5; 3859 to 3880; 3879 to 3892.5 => -0.071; 10.2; 10.1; 8.65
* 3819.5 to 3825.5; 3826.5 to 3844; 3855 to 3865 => 0.318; 9.28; 7.12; 10.1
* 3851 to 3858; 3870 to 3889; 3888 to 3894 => -0.040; 10.6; 9.25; 8.12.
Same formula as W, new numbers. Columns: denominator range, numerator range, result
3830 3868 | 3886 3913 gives 1.05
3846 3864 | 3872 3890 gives 0.88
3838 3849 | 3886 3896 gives 0.91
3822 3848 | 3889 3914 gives 1.26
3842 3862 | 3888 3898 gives 0.88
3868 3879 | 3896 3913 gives 1.04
